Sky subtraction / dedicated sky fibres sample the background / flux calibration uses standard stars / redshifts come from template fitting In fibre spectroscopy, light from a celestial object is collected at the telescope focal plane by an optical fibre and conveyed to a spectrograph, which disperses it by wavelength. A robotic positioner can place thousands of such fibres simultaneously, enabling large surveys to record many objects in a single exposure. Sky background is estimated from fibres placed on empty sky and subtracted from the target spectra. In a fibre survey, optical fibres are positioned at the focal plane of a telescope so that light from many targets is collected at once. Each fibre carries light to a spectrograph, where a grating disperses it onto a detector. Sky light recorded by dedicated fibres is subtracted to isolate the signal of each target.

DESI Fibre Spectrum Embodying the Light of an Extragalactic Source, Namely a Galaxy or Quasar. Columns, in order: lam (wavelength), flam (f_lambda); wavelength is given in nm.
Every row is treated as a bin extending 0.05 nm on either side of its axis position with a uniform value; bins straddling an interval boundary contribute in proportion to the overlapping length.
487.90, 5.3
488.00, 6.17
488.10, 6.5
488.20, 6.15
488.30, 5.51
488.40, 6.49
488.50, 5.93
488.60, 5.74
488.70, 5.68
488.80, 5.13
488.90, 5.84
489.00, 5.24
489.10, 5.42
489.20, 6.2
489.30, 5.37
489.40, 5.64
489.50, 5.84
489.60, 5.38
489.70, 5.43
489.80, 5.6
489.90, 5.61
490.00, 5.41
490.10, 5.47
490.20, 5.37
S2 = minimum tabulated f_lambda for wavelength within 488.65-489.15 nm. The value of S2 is 5.13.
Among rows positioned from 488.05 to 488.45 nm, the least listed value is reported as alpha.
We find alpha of 5.51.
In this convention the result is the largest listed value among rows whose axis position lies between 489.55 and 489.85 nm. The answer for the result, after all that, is 5.6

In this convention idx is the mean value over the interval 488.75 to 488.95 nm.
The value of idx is 5.48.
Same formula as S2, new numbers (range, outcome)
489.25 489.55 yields 5.37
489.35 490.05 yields 5.38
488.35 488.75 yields 5.68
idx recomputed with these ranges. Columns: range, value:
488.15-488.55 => 6.02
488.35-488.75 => 5.96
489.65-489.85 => 5.52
